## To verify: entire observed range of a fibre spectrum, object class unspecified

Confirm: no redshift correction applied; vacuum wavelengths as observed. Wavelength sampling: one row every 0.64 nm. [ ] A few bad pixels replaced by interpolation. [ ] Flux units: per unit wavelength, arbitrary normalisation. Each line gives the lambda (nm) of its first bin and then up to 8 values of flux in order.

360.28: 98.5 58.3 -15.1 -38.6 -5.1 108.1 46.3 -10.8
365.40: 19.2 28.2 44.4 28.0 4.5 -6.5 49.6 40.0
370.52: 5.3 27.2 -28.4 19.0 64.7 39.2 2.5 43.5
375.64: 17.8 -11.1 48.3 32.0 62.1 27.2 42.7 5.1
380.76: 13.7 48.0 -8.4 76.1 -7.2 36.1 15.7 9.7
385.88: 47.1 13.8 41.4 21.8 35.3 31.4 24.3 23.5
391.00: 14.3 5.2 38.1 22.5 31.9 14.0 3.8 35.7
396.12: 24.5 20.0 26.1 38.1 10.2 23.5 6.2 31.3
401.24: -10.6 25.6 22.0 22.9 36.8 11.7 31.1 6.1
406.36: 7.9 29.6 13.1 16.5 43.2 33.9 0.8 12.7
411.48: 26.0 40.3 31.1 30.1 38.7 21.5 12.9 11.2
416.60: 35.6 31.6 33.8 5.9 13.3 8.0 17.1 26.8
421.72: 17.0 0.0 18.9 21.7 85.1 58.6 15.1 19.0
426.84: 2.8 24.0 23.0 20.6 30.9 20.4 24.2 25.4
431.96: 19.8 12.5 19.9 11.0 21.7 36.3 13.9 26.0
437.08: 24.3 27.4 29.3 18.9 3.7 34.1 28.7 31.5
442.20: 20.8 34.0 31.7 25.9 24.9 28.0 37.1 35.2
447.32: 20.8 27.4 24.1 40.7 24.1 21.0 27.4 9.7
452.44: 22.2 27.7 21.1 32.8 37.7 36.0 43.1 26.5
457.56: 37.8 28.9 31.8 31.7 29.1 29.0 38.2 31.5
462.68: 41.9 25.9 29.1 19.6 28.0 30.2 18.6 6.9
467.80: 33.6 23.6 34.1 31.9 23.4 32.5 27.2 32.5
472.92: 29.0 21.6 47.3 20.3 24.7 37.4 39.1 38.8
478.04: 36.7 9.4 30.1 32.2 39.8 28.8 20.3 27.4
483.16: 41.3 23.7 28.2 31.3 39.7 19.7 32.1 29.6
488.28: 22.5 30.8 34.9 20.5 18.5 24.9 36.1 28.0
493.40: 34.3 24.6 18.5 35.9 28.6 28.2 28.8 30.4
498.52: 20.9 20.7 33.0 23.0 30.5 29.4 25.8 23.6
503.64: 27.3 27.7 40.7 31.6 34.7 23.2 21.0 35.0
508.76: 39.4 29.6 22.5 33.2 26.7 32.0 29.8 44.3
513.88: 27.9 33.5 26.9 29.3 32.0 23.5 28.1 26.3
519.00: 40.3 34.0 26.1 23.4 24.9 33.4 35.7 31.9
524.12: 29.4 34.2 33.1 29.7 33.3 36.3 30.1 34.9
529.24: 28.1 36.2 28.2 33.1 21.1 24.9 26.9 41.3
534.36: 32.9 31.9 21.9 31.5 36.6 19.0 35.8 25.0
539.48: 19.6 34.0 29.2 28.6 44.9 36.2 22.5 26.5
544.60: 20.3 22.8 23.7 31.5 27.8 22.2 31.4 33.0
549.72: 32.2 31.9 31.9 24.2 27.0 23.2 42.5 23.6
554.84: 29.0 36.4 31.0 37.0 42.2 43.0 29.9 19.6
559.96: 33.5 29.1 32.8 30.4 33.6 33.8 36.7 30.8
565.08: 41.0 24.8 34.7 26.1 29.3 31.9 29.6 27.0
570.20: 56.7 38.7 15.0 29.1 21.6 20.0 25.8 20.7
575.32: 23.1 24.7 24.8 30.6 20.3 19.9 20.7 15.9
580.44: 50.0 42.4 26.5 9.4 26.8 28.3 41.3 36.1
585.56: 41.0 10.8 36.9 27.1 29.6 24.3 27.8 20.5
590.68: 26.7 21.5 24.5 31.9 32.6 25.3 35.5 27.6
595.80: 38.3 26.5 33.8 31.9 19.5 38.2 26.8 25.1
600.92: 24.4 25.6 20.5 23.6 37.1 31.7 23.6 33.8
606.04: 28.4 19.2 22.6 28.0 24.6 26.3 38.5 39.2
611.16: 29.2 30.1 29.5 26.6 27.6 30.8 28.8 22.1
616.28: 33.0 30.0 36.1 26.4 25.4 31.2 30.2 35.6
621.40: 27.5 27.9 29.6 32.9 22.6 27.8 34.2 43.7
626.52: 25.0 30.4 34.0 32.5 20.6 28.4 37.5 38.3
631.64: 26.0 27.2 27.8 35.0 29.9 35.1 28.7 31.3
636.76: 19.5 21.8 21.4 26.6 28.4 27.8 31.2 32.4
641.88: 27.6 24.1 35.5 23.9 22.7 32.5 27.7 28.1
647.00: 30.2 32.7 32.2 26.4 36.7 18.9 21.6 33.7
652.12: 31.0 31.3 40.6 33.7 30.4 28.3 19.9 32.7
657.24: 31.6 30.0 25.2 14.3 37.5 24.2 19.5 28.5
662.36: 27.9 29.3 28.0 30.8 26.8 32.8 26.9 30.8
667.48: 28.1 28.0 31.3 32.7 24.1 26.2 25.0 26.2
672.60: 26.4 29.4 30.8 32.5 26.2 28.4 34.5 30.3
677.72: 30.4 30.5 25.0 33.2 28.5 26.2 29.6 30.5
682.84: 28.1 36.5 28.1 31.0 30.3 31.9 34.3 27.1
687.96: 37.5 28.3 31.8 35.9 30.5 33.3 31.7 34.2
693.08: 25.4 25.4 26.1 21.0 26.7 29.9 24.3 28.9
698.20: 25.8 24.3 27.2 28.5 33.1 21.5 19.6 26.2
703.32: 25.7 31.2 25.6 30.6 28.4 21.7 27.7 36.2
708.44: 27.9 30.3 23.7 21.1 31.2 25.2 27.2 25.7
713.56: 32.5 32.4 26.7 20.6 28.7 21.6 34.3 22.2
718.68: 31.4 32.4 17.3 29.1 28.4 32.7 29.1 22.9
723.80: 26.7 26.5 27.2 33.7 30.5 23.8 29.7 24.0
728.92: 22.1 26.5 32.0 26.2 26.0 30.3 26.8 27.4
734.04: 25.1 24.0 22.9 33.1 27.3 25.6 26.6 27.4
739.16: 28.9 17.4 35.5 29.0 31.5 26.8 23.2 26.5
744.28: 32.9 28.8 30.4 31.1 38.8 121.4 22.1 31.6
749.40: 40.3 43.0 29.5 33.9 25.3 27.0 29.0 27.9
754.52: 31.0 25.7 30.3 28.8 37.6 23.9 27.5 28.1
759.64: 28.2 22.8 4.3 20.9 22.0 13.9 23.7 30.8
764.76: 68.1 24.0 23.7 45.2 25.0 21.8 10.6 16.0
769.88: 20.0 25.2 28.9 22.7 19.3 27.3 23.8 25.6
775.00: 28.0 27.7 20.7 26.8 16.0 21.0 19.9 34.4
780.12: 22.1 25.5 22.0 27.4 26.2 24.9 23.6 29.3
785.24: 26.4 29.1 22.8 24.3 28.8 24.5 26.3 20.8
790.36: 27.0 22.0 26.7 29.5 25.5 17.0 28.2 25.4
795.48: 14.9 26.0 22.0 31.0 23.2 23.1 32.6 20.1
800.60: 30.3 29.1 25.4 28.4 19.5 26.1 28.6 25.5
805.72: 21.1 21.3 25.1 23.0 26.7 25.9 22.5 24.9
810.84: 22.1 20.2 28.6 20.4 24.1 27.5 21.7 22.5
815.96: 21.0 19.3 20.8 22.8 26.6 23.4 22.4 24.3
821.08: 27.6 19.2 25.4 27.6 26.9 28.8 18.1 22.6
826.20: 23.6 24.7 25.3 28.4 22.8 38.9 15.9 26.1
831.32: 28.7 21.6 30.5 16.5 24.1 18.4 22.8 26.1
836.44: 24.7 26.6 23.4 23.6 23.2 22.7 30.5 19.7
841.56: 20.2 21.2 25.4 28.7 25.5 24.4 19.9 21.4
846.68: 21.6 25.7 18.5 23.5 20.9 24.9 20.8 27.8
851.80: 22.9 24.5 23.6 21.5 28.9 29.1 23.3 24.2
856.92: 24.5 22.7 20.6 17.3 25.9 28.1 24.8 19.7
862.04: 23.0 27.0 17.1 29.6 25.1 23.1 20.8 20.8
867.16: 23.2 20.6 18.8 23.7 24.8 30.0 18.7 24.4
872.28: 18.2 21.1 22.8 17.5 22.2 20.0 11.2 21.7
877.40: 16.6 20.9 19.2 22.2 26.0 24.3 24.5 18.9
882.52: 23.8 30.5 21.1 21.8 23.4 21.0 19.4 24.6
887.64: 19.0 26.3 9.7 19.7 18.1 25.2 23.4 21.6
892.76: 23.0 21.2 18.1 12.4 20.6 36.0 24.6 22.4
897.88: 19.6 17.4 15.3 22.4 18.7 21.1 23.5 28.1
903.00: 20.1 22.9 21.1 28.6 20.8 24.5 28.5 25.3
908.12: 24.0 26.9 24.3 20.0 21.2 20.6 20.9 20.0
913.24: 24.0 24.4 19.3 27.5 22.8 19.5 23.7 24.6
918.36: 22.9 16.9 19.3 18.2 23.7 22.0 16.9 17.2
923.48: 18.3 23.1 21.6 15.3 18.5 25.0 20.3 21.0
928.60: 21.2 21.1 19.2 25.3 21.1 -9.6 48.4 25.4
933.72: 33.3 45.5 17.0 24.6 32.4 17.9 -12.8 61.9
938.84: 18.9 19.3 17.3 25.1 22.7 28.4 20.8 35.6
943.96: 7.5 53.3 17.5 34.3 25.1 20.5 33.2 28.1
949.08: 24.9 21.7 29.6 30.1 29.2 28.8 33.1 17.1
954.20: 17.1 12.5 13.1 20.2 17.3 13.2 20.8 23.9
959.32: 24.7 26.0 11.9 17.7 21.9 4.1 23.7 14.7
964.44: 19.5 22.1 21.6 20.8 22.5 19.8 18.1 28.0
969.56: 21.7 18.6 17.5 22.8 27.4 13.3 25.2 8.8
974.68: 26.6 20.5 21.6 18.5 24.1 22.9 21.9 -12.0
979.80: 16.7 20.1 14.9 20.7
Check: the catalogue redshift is 0.138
